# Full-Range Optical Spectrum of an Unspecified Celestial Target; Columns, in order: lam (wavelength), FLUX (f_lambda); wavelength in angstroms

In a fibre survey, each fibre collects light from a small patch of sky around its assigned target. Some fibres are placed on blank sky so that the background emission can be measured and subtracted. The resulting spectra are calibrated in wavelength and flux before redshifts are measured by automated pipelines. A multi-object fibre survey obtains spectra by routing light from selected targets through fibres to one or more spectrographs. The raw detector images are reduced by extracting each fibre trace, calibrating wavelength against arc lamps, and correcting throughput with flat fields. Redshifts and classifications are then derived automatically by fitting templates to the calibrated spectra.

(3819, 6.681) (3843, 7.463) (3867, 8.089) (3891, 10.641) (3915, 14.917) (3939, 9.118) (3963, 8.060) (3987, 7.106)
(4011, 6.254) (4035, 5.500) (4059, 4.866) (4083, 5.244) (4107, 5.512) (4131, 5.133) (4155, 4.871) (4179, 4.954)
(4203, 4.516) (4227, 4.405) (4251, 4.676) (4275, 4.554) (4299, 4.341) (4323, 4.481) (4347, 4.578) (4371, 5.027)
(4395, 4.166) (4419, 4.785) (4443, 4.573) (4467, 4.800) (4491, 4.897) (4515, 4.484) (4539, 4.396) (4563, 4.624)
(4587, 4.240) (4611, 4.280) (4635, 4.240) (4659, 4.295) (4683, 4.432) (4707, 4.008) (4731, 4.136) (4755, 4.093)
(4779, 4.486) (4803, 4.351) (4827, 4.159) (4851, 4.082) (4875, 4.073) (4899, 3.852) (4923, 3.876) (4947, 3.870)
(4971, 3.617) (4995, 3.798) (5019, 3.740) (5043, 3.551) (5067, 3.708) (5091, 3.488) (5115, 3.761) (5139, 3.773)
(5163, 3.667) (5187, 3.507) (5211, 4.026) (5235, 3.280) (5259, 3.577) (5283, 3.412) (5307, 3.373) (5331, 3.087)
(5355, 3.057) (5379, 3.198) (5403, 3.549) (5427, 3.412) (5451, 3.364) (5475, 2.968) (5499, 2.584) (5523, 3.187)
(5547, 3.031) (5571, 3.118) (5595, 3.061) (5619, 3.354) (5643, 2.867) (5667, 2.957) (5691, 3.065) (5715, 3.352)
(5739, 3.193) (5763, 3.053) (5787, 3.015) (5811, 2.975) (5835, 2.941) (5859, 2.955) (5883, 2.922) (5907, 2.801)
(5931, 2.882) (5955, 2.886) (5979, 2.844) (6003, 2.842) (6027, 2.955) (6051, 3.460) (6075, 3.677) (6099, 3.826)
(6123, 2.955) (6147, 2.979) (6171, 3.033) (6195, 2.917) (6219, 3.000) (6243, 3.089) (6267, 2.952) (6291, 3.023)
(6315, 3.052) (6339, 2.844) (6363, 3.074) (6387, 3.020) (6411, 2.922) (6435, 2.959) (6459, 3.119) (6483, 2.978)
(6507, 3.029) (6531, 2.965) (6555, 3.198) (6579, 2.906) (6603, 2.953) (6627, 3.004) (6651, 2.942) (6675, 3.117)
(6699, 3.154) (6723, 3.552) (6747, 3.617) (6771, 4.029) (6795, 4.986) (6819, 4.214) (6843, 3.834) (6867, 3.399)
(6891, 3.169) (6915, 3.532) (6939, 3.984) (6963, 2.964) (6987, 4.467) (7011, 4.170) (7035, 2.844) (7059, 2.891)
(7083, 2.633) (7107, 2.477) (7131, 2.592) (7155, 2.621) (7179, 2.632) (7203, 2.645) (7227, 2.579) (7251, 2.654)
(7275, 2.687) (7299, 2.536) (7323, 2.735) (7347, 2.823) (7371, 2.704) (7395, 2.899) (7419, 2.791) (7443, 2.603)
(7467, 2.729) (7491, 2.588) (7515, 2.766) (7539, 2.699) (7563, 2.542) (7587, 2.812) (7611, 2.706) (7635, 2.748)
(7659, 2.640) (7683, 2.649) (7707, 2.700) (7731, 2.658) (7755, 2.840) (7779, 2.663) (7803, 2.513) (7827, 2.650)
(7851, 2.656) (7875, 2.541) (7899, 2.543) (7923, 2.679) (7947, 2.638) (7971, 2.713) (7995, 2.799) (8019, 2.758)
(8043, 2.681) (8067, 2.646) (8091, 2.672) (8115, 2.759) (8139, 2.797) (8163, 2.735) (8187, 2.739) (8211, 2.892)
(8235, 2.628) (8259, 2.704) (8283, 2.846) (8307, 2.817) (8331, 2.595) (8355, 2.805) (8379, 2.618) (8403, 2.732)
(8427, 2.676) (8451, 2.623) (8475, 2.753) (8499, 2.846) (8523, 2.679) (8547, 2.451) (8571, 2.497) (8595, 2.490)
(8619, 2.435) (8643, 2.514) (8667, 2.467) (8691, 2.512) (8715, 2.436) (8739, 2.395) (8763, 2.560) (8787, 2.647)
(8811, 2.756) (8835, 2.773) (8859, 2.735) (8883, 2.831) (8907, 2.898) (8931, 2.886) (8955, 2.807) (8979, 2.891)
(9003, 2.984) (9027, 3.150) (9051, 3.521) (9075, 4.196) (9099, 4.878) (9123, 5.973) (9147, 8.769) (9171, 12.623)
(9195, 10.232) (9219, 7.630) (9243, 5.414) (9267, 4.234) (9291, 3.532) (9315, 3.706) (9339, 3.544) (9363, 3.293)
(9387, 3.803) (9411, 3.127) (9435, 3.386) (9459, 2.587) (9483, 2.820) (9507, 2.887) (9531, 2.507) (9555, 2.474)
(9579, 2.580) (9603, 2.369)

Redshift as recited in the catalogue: 0.397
